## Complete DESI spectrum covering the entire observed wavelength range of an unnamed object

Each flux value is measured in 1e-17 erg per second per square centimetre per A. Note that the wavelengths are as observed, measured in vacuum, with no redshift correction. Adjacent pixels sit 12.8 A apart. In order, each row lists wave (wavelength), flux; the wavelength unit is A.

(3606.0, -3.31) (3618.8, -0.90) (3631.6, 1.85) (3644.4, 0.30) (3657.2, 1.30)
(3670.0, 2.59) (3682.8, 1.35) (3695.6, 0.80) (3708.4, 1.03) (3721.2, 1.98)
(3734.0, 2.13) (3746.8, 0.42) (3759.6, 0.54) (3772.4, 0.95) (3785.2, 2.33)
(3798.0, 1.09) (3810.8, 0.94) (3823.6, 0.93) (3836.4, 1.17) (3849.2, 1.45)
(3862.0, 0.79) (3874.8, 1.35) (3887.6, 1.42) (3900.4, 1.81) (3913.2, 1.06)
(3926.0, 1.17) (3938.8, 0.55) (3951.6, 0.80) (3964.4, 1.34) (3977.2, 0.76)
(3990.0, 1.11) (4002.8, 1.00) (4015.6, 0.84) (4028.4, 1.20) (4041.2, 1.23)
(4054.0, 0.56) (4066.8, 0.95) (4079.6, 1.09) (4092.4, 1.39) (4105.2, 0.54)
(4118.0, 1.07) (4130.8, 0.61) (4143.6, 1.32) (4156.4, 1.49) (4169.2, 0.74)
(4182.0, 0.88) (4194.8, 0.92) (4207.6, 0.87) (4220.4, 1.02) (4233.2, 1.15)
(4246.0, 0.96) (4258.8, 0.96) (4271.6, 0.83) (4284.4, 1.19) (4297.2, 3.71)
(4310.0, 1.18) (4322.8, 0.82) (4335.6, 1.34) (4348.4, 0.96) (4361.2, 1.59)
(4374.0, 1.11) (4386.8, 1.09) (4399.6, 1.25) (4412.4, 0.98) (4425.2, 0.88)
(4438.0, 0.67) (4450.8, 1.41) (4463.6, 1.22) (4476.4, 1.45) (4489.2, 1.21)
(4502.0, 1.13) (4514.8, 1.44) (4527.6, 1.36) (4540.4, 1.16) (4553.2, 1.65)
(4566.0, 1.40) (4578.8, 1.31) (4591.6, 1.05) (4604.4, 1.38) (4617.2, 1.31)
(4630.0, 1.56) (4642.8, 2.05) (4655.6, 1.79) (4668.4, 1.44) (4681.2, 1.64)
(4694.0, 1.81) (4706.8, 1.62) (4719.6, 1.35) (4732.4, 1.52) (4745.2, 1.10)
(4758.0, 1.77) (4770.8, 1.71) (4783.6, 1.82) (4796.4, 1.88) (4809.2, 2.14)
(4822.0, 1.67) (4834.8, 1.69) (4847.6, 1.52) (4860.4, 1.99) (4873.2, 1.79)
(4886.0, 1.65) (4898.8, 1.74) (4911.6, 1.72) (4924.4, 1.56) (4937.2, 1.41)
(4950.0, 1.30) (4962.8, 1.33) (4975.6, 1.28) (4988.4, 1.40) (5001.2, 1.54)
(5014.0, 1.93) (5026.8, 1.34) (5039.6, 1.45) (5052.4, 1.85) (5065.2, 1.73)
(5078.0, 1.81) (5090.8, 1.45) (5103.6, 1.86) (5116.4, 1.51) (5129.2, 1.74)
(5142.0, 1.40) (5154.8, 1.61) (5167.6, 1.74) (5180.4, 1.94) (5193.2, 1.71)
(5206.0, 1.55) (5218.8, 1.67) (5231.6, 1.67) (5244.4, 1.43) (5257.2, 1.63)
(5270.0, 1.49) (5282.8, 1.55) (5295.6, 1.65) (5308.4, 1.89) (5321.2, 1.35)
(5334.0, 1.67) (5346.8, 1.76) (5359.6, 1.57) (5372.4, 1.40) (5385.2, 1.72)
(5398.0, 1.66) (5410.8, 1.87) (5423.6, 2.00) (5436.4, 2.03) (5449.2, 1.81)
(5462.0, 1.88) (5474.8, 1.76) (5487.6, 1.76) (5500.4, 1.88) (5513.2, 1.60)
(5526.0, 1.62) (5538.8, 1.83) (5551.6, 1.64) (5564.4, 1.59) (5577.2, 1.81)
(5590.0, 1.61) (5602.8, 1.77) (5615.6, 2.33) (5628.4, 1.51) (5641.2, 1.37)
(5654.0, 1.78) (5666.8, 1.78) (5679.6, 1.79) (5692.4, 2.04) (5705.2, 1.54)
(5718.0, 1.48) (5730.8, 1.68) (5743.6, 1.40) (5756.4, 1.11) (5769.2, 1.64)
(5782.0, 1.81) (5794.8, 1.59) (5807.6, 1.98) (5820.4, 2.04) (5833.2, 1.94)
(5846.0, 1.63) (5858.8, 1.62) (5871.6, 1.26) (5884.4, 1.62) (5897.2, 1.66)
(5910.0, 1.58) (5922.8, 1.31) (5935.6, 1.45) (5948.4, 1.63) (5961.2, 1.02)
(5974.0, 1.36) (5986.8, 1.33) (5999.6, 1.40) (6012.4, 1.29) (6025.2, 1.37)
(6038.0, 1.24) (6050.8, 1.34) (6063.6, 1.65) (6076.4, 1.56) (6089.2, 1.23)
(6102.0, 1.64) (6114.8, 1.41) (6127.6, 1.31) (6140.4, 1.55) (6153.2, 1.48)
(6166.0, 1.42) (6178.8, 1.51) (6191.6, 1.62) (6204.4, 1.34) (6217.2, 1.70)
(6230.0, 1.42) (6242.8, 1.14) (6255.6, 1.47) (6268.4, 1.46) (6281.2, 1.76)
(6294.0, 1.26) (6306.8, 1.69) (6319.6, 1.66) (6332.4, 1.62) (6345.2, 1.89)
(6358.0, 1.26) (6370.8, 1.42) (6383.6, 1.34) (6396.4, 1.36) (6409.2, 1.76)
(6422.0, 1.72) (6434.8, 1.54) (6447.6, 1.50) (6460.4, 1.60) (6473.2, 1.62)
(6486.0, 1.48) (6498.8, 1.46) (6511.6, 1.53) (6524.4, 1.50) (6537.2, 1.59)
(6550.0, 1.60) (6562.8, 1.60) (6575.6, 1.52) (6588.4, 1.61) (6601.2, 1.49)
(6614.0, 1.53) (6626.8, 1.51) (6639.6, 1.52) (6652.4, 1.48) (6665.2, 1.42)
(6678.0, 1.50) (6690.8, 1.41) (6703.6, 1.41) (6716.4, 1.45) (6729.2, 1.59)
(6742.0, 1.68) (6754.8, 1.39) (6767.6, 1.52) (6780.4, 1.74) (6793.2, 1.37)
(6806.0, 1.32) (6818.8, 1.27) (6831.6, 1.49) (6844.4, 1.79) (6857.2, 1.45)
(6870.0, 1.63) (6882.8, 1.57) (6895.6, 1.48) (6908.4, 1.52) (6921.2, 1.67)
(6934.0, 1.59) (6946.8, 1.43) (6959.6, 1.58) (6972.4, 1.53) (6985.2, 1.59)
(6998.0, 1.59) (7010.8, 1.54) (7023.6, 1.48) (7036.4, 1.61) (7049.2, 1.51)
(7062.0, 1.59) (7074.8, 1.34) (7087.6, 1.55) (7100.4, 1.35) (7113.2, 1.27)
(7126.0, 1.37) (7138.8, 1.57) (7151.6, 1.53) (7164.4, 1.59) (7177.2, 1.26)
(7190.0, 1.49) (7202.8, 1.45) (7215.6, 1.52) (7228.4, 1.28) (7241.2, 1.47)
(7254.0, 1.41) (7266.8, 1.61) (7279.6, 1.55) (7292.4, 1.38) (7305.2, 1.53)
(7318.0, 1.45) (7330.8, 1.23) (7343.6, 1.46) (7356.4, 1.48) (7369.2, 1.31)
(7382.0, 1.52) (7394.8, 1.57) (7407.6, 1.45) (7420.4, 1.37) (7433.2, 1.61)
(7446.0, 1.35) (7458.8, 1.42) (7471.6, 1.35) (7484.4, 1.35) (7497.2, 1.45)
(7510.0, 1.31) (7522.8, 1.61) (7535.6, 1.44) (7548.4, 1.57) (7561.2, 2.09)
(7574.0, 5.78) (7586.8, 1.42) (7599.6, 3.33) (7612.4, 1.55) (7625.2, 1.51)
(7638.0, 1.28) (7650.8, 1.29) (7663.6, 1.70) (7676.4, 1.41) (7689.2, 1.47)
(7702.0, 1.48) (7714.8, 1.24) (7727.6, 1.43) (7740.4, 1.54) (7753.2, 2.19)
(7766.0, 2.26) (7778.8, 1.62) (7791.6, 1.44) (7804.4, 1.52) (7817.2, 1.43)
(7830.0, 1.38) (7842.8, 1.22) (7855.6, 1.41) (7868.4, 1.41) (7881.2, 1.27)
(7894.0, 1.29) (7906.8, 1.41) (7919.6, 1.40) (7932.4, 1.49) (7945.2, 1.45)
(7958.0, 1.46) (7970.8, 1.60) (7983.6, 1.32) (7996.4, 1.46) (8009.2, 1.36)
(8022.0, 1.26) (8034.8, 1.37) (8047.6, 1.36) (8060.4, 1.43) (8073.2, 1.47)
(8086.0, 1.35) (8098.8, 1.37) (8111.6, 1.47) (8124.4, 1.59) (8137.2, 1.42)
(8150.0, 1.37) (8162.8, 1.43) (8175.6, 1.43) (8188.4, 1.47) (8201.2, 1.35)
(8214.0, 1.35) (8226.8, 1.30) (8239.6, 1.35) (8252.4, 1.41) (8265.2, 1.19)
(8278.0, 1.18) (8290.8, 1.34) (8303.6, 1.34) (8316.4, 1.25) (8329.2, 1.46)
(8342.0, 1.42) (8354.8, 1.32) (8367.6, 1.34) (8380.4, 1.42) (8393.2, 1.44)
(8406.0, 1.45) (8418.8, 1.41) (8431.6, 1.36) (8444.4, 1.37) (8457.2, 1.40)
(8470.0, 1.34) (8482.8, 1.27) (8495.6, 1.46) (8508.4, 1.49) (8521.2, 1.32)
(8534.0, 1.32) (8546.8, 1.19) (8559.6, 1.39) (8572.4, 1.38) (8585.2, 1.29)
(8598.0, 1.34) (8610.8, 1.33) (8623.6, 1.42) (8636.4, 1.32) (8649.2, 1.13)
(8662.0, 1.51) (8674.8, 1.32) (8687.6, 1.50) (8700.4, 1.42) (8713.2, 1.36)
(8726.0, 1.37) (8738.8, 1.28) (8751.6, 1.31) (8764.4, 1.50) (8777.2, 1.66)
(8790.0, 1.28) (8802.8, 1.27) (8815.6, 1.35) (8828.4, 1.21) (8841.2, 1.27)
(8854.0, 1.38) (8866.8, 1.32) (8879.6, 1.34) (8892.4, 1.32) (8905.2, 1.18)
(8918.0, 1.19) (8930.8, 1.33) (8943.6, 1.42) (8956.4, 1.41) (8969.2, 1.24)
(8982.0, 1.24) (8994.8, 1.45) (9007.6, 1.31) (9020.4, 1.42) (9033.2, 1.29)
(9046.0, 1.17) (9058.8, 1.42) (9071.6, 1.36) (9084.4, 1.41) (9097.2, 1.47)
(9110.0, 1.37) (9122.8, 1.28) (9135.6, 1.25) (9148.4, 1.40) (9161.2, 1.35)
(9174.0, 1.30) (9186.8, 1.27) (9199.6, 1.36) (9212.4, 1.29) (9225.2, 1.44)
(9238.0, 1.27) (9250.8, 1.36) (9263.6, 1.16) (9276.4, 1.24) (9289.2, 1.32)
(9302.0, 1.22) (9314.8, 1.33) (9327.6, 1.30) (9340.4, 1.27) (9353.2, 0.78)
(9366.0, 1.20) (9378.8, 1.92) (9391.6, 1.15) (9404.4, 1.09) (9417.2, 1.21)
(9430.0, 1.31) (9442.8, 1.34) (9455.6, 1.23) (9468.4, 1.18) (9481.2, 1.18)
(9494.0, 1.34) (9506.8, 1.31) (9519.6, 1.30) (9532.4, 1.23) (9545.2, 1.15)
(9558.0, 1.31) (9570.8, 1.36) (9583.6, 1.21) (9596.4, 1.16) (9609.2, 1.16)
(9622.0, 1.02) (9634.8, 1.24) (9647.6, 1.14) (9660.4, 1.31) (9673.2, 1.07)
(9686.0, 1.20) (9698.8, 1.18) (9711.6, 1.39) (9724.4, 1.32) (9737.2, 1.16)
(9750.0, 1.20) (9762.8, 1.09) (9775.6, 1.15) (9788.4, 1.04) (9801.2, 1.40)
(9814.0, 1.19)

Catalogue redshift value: 0.154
